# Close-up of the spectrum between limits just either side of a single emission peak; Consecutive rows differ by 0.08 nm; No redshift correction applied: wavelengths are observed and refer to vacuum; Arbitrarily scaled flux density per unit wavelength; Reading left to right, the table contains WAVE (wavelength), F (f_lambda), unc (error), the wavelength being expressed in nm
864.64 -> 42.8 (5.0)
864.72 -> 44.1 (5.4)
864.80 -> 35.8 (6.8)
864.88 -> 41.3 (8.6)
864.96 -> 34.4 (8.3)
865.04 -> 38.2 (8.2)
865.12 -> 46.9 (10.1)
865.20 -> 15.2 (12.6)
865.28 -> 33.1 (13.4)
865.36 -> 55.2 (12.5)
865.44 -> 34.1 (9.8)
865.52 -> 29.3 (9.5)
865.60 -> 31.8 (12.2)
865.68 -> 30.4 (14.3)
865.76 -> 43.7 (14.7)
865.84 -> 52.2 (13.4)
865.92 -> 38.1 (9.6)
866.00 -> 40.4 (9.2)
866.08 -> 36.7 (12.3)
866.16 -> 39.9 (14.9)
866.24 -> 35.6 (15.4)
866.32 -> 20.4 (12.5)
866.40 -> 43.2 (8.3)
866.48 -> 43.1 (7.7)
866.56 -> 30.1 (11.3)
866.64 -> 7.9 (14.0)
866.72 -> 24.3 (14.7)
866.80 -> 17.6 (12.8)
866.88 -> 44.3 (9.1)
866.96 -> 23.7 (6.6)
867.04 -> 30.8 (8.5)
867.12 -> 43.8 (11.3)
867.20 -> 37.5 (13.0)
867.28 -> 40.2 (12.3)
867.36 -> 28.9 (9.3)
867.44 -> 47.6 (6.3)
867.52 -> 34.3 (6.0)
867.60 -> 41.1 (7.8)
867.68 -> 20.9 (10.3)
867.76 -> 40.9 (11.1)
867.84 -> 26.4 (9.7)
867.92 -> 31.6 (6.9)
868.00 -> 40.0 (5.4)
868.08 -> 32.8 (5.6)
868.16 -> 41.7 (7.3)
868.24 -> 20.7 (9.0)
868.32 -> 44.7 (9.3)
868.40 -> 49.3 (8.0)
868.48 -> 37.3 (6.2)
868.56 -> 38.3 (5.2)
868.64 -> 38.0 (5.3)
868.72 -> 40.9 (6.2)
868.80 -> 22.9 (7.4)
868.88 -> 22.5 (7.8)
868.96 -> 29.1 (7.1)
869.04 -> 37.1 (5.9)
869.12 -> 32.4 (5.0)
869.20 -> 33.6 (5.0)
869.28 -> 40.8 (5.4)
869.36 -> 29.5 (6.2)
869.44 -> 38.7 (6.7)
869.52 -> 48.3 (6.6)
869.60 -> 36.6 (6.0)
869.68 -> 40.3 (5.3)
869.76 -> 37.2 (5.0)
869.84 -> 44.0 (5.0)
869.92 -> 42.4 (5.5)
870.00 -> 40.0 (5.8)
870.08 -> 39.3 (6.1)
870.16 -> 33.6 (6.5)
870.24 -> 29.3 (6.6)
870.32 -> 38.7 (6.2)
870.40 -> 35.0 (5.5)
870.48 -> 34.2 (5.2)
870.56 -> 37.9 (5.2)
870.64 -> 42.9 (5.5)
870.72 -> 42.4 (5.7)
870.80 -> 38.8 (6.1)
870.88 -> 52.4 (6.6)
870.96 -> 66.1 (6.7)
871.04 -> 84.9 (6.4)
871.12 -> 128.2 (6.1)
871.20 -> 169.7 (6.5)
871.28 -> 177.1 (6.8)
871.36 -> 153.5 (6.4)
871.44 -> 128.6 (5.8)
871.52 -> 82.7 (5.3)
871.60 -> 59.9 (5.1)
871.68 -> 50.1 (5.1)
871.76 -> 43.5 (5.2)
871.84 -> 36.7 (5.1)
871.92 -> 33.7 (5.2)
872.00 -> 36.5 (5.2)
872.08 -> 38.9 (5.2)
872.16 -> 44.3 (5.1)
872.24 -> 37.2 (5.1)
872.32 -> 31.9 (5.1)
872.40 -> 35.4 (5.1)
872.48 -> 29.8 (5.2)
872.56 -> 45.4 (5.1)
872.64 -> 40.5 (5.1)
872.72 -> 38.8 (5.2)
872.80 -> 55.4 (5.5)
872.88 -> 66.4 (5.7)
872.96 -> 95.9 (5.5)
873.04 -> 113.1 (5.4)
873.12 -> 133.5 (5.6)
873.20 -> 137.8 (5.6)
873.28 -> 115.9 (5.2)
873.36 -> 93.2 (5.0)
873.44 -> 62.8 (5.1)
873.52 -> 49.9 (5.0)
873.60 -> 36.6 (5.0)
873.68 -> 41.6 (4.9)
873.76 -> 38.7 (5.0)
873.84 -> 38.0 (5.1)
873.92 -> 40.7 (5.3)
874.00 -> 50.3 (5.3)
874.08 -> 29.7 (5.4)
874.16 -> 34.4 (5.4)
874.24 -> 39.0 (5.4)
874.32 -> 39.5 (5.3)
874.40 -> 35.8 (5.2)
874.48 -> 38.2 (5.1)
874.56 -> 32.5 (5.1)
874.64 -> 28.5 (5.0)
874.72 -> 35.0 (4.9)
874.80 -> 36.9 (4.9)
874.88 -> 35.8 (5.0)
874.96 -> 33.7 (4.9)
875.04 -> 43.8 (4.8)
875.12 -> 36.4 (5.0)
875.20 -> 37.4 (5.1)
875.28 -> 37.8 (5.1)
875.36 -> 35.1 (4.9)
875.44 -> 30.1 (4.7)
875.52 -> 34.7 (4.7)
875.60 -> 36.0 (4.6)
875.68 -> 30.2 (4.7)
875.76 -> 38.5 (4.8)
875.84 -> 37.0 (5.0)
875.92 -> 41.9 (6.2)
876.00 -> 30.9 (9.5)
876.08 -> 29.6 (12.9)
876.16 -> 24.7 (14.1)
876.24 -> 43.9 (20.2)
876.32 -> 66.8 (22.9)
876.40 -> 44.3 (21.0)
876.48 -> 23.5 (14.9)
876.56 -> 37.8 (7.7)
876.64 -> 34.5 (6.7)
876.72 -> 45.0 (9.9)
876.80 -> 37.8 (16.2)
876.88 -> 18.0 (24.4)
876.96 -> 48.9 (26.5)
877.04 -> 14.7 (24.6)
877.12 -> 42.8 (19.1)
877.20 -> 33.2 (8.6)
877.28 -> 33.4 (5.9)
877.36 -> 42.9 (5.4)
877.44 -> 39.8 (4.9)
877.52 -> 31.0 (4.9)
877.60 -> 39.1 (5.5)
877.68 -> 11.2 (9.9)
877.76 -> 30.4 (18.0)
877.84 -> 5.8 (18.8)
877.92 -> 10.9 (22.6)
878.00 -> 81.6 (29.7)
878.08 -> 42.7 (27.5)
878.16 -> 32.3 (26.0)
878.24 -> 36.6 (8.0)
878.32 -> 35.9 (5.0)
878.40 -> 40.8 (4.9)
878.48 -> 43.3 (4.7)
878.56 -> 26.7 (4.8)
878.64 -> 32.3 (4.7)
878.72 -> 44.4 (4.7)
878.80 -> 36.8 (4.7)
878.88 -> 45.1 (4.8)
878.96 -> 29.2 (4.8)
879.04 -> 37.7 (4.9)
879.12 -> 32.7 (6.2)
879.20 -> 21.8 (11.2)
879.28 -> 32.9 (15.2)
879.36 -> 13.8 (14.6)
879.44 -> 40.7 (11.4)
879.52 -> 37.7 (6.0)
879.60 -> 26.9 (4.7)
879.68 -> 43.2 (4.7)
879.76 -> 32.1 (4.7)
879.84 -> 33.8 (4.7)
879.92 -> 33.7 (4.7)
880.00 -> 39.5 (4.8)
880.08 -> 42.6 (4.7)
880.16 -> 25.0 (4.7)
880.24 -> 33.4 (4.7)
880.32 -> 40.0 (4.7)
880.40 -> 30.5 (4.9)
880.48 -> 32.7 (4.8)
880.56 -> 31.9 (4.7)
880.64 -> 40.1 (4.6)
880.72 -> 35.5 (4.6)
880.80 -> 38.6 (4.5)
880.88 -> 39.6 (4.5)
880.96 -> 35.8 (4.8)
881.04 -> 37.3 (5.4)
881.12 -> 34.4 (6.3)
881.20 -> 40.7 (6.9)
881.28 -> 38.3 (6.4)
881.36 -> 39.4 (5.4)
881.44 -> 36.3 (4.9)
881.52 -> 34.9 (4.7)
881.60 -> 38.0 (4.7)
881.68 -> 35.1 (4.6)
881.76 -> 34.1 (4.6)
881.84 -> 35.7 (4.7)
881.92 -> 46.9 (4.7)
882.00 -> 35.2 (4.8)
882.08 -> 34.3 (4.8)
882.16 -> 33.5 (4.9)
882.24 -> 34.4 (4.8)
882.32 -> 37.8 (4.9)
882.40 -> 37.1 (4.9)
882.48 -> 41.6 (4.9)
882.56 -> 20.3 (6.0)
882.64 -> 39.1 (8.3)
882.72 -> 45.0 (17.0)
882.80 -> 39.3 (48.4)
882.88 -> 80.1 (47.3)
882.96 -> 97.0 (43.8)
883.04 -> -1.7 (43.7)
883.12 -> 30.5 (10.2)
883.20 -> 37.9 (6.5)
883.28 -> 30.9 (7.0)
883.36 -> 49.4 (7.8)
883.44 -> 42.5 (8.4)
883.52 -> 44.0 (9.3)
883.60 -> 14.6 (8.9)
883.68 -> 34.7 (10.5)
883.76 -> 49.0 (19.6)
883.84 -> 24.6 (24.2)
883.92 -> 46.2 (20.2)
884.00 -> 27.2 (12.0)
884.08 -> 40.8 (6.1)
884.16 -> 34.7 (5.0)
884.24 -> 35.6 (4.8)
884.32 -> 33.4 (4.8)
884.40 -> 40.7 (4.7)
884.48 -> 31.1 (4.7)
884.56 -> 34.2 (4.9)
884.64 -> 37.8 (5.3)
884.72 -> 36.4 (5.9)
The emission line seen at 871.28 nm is [S II] 6716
